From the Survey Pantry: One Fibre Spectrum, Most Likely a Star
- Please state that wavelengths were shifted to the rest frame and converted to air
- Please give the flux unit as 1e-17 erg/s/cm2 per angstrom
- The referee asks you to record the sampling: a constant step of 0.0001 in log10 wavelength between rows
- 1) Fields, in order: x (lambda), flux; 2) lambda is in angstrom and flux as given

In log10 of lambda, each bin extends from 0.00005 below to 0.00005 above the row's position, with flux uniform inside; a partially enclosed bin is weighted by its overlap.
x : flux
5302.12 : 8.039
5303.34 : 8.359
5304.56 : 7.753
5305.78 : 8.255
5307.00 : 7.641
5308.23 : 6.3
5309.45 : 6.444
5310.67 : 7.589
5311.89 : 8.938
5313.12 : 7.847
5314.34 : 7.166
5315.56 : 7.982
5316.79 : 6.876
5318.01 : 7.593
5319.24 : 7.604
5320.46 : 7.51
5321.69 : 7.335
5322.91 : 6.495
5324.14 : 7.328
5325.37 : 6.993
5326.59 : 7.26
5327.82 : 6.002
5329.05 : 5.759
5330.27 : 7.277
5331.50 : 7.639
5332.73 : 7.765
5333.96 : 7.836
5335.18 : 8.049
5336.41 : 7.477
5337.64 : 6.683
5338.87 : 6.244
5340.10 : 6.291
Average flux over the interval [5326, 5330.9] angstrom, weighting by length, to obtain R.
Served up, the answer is 6.57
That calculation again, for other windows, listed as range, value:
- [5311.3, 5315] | 7.98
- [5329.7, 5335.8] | 7.72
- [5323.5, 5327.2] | 7.19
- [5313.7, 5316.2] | 7.58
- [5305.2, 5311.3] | 7.25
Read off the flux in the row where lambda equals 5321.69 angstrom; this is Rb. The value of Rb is 7.335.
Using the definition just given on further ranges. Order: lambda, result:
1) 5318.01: 7.593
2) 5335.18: 8.049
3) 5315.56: 7.982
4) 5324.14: 7.328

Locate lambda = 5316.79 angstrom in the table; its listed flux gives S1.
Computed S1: 6.876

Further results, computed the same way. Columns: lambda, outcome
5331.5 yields 7.639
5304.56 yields 7.753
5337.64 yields 6.683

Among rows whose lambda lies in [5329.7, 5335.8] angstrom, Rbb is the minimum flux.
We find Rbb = 7.277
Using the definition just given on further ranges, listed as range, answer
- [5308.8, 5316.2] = 6.444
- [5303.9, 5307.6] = 7.641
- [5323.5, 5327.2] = 6.993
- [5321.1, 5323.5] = 6.495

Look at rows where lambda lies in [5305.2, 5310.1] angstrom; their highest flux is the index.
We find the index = 8.255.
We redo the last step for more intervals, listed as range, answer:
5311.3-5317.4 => 8.938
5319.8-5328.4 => 7.51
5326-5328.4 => 7.26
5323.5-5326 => 7.328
